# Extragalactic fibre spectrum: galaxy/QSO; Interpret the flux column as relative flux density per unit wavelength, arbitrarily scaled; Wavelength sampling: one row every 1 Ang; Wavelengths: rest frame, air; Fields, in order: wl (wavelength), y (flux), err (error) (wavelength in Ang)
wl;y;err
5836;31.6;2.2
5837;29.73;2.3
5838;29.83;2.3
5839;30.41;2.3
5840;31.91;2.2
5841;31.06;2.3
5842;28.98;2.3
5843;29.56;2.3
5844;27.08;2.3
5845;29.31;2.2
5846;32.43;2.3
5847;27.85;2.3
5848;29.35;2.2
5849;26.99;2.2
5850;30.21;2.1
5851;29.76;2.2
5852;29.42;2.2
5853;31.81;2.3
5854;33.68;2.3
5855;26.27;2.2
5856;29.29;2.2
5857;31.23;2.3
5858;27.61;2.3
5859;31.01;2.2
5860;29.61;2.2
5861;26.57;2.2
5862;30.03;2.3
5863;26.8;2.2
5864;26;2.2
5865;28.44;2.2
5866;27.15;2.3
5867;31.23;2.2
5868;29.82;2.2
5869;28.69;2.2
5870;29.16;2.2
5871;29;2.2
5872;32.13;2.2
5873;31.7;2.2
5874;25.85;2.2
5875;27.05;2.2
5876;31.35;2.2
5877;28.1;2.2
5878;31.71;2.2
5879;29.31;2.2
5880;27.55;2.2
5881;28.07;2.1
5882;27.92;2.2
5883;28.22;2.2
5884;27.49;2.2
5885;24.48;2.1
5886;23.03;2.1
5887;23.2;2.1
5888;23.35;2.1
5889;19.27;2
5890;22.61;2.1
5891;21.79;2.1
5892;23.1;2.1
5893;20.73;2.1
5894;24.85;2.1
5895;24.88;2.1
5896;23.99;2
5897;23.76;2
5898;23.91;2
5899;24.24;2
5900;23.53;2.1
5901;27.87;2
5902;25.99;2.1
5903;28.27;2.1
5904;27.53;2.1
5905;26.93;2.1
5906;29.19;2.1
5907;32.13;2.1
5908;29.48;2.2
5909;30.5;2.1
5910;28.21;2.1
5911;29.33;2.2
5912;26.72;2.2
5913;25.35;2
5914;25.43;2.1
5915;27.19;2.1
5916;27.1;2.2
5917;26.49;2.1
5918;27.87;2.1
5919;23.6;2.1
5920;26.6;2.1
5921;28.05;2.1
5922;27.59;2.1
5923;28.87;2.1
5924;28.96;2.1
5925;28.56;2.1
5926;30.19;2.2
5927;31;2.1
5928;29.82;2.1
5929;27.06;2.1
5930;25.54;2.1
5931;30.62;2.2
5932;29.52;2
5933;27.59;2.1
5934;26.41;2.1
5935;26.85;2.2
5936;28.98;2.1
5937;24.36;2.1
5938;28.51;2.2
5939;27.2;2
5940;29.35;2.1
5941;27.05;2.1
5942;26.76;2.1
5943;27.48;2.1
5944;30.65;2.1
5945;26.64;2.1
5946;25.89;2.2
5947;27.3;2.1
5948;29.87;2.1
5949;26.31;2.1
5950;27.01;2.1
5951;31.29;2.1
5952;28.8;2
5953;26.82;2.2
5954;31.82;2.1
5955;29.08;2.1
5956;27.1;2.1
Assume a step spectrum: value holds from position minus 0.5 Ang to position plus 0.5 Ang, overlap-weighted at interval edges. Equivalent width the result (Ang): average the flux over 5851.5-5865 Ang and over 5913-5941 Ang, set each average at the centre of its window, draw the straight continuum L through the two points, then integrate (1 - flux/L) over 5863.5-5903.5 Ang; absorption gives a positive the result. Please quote 3.0 Ang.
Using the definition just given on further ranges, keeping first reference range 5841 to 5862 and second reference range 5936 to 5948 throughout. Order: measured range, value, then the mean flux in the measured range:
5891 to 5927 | 1.9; 26.8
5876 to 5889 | 0.9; 26.7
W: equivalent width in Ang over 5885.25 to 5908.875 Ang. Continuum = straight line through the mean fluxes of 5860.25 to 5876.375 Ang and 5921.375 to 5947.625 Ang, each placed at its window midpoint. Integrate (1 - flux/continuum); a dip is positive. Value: 2.9 Ang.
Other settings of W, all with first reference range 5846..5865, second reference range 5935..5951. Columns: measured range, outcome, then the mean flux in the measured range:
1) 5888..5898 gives 1.98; 22.9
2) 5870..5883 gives -0.14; 29.1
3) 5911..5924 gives 0.54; 26.9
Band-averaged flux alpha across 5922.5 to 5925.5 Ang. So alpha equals 28.8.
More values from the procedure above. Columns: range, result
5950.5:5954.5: 29.7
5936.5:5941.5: 27.3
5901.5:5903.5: 27.1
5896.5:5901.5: 24.7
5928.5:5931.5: 27.7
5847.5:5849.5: 28.2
